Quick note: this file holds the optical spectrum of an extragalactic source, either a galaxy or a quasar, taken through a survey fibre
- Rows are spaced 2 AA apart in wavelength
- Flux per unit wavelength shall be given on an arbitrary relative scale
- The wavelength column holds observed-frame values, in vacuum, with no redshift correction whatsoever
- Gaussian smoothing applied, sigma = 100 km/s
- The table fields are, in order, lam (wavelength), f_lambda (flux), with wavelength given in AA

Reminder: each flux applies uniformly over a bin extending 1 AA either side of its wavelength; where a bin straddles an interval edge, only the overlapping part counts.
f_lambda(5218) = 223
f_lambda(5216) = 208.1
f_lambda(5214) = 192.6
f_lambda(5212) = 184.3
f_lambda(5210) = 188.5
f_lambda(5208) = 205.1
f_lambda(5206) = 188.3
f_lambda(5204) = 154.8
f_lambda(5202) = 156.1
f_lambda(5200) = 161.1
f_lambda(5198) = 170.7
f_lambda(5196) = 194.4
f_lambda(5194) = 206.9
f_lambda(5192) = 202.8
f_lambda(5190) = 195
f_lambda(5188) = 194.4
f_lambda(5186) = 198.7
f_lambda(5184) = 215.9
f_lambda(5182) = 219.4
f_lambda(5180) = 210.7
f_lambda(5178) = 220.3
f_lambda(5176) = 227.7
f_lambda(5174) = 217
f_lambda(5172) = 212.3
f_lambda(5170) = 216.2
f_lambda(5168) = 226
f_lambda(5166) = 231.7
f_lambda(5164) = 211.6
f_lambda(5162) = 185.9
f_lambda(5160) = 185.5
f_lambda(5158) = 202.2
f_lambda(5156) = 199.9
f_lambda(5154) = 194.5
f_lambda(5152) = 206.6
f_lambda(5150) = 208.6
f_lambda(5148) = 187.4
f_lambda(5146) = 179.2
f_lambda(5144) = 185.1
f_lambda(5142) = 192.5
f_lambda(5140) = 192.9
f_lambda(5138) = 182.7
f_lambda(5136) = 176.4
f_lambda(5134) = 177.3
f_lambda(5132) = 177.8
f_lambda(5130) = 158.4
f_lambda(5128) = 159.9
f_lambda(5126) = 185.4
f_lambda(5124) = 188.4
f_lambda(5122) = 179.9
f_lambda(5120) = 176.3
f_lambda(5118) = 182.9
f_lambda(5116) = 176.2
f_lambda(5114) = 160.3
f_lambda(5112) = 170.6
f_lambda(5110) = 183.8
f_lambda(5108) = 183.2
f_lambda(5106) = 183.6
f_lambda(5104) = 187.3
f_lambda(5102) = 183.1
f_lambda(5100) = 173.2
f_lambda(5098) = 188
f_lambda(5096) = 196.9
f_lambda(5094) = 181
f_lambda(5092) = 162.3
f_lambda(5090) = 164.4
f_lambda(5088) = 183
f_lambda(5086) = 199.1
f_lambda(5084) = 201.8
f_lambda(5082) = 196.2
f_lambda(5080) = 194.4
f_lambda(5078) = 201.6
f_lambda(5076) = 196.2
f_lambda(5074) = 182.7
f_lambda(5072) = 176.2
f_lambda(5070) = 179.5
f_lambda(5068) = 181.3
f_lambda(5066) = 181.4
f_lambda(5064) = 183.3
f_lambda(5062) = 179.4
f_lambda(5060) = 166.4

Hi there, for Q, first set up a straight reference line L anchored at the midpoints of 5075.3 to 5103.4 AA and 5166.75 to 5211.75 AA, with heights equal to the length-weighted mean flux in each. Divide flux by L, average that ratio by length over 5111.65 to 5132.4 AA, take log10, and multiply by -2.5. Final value 0.10 mag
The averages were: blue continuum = 187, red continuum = 199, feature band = 174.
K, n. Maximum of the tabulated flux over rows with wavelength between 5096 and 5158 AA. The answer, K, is 208.6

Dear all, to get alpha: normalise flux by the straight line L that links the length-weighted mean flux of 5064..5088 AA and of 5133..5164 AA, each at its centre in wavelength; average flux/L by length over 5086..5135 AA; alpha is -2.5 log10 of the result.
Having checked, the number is 0.07 mag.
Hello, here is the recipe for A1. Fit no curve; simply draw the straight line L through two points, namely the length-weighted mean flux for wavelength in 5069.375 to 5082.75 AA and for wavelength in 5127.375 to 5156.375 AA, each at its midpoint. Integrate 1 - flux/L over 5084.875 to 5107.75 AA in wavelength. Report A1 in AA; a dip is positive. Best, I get 0.8 AA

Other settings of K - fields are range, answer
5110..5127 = 188.4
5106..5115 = 183.8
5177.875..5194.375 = 220.3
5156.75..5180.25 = 231.7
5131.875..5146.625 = 192.9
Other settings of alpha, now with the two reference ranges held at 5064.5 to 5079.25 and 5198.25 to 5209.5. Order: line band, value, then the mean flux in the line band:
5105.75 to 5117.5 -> 0.036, 176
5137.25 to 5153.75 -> -0.077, 192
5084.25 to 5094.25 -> 0.027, 180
